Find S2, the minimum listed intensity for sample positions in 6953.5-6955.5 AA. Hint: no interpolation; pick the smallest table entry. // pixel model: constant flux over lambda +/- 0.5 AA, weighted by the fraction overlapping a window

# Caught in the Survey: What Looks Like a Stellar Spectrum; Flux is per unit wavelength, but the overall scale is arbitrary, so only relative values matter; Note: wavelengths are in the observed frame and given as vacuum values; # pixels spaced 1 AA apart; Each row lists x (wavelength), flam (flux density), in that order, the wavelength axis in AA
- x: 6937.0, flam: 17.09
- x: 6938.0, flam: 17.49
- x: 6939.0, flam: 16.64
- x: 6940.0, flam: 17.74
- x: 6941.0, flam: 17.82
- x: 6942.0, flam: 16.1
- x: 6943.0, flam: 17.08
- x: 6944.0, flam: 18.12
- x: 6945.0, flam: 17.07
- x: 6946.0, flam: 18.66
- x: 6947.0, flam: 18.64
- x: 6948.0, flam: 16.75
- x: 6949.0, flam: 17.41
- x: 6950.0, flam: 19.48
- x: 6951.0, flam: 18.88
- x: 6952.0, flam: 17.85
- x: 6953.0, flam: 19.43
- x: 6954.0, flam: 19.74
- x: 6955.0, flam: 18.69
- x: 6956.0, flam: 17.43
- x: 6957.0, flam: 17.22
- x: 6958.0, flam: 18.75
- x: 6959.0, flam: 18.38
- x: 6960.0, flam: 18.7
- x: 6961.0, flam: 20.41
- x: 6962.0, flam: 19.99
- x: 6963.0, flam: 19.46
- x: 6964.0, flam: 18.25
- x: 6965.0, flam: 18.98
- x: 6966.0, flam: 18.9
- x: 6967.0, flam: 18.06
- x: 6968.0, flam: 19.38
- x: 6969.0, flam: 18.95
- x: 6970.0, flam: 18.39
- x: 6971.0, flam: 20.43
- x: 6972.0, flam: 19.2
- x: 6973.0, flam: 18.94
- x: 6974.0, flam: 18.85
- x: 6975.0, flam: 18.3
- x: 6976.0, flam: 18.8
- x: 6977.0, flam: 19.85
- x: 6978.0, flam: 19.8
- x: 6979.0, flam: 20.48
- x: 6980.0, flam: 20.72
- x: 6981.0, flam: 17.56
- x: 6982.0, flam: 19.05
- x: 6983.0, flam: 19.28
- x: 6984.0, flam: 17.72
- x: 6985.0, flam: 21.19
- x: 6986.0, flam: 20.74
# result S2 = 18.69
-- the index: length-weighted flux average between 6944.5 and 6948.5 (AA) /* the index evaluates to 17.8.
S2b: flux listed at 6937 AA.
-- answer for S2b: 17.09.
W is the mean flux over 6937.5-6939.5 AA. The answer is 17.1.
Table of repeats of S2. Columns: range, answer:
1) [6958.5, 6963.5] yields 18.38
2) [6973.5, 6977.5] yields 18.3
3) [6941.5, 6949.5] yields 16.1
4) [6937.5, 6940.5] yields 16.64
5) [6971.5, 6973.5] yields 18.94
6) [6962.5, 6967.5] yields 18.06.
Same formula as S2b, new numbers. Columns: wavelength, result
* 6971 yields 20.43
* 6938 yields 17.49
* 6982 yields 19.05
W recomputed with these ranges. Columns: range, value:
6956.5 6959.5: 18.1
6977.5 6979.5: 20.1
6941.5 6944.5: 17.1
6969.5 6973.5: 19.2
